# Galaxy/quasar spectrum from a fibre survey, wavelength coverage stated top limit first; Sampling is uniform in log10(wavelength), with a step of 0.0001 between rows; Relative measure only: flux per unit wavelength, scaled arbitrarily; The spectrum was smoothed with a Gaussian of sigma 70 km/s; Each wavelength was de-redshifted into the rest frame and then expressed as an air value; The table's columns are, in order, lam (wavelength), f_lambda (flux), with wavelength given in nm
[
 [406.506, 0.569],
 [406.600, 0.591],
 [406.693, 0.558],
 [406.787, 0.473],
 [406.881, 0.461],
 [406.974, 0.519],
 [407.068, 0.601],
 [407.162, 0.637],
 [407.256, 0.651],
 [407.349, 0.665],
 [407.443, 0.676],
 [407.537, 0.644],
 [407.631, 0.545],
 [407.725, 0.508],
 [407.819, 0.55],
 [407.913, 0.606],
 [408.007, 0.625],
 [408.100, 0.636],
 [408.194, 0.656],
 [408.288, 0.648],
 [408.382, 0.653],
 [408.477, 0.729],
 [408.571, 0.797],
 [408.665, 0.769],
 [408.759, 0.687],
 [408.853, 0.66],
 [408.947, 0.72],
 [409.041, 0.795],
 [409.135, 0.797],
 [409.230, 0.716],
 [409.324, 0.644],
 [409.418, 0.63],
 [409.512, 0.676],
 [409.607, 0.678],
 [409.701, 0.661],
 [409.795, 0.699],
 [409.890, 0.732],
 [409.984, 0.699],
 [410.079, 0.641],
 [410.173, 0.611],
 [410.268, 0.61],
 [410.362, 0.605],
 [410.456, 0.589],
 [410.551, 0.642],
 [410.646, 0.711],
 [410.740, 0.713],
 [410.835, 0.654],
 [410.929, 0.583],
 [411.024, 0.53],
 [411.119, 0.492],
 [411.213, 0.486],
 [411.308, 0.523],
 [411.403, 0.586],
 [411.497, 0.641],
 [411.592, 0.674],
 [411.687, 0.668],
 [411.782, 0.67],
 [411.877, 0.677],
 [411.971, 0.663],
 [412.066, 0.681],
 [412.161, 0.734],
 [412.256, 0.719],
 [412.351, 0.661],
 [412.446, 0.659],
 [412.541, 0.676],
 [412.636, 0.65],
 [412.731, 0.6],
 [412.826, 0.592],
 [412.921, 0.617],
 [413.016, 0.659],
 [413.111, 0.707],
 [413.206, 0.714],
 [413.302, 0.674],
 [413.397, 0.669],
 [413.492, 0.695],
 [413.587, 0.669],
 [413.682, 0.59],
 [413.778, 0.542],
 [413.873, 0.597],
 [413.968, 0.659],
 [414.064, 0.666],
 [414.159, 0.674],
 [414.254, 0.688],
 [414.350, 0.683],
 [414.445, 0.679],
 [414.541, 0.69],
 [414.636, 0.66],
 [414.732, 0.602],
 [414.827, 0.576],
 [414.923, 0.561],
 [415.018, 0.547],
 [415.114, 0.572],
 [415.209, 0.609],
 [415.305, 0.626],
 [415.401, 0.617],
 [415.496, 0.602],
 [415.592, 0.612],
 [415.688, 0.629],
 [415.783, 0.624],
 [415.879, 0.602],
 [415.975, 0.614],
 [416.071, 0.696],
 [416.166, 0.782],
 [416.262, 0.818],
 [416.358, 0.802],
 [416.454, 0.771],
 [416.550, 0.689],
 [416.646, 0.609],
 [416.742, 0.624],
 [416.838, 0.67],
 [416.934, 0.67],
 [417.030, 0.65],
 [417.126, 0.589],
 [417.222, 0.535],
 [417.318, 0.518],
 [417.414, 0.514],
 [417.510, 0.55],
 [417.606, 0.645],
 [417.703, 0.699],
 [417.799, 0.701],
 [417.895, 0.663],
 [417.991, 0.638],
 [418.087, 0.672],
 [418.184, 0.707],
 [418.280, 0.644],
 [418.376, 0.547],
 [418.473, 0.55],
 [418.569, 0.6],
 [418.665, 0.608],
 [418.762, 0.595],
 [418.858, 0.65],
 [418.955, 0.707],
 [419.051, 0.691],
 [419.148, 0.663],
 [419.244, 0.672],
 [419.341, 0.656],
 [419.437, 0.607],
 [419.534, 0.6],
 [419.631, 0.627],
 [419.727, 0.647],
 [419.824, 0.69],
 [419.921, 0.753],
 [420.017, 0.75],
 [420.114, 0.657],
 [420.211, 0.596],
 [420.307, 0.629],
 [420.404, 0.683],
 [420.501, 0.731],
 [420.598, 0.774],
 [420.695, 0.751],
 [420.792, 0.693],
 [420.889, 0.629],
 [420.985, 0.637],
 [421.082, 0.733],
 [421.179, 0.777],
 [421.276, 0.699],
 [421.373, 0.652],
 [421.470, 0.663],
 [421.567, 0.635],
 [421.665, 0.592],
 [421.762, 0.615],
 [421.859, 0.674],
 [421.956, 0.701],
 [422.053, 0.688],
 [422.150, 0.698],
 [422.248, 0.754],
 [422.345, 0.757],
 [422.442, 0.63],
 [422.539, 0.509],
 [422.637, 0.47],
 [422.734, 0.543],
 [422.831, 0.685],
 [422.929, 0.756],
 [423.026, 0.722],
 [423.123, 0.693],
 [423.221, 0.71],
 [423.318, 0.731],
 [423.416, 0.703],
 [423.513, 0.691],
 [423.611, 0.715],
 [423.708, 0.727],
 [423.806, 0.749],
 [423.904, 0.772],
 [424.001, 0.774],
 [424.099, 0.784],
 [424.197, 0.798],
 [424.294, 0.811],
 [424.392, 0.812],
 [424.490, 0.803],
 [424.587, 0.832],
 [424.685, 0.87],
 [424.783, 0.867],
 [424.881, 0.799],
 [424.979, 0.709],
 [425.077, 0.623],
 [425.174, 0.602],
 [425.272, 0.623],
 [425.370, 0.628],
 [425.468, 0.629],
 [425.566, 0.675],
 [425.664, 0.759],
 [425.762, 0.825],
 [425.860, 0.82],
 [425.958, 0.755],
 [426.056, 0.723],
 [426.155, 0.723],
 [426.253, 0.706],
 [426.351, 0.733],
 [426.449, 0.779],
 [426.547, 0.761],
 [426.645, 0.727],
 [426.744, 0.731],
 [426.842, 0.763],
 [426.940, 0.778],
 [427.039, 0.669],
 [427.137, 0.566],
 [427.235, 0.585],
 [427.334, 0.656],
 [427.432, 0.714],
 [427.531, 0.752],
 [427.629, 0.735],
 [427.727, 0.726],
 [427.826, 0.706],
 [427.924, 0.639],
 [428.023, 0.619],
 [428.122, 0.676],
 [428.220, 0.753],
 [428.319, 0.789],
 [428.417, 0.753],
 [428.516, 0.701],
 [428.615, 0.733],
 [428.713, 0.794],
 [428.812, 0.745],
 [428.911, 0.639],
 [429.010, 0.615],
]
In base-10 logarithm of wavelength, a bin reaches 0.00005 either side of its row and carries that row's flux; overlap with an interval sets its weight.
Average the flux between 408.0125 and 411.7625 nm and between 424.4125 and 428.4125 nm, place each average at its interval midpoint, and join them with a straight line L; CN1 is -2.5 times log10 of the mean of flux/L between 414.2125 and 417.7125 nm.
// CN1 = 0.071 mag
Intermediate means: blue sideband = 0.657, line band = 0.638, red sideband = 0.722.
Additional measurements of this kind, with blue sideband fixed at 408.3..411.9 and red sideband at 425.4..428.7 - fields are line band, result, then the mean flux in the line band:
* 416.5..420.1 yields 0.080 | 0.638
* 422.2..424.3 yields 0.004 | 0.702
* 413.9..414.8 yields 0.017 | 0.663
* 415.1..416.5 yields 0.018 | 0.667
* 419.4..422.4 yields 0.025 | 0.681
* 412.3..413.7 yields 0.019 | 0.657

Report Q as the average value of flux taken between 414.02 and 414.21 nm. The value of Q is 0.673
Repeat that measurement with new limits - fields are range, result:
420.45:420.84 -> 0.736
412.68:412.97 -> 0.604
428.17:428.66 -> 0.746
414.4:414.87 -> 0.642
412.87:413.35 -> 0.673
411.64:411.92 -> 0.671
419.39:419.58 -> 0.602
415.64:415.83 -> 0.628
